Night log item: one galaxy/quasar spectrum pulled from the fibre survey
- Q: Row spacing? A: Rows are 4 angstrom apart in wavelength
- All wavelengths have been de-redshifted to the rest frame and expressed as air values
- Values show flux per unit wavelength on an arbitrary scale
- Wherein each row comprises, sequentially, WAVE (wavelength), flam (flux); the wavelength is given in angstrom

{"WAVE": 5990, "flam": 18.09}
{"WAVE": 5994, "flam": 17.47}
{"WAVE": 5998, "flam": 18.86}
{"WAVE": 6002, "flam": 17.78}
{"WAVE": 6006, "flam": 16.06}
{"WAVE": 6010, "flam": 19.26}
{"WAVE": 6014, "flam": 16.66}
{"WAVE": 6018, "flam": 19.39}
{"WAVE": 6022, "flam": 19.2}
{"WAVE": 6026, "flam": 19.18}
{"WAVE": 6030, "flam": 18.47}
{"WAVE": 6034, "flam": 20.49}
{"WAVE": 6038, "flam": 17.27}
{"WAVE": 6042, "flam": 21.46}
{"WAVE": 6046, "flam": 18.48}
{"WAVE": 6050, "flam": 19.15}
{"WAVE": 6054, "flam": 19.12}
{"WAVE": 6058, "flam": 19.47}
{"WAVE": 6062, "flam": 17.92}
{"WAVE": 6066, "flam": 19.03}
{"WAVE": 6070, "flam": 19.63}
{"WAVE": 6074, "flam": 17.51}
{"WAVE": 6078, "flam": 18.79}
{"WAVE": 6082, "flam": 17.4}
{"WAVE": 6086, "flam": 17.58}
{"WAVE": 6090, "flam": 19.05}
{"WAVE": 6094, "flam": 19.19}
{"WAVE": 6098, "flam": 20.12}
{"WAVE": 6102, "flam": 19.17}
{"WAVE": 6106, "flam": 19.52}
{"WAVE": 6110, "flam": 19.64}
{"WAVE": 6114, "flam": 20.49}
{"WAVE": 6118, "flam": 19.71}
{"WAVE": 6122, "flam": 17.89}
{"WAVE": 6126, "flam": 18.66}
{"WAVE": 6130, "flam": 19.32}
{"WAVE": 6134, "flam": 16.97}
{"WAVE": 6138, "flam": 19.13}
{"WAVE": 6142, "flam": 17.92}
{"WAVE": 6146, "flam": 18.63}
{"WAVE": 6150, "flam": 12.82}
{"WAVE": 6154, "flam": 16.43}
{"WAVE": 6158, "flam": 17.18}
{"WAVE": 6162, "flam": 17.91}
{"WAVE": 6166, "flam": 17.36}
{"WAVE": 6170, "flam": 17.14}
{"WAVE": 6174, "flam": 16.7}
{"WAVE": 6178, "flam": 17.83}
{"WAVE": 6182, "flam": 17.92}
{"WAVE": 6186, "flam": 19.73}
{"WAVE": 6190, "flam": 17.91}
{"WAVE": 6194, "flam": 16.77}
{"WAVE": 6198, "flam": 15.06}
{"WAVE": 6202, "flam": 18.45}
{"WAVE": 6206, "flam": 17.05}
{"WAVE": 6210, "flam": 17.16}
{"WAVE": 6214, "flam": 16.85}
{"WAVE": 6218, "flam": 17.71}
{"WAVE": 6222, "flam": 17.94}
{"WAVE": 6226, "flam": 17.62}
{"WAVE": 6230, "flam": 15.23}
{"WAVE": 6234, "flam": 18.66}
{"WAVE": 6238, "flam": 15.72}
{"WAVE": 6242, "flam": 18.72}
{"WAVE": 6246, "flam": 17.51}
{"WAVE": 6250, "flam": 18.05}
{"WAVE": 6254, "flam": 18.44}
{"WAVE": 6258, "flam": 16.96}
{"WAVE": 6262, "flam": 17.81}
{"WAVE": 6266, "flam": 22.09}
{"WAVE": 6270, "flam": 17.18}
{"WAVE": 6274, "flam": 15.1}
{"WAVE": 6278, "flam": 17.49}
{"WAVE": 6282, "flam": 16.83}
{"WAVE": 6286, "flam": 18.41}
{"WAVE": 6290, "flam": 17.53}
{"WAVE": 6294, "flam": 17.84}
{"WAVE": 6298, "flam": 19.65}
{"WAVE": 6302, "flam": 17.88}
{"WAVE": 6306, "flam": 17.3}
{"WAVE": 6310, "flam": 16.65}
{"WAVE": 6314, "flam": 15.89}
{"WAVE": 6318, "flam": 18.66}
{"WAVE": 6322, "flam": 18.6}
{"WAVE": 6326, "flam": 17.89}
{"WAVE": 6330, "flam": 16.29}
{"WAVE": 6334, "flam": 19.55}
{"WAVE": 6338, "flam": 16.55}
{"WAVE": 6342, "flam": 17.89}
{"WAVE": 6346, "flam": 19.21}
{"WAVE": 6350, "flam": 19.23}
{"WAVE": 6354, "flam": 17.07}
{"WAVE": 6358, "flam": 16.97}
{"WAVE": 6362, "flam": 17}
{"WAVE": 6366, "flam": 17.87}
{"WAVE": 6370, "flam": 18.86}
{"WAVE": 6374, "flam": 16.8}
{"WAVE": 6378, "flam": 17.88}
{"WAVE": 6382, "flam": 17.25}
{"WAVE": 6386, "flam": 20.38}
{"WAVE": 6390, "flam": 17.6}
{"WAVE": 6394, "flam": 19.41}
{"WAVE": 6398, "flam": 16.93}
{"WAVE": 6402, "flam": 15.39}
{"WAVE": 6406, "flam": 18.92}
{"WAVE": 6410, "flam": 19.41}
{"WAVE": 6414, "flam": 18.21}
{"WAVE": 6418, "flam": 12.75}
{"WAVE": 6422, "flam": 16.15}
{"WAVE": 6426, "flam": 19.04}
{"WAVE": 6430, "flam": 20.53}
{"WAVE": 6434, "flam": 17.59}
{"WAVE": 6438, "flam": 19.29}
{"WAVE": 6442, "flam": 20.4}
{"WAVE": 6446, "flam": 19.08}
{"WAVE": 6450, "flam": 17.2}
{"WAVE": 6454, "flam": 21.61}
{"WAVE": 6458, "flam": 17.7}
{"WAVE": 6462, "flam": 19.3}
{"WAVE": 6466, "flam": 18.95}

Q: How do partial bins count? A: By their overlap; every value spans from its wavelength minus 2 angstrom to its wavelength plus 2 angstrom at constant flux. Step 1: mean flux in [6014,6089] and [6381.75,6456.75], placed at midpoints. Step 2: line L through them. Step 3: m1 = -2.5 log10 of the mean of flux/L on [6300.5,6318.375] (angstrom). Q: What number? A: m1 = 0.08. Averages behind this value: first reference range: 18.8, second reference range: 18.3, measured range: 17.1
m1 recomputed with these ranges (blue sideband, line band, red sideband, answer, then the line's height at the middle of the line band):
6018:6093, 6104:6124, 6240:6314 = -0.05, 18.6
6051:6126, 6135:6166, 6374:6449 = 0.10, 18.8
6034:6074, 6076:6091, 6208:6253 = 0.04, 18.8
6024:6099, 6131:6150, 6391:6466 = 0.07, 18.8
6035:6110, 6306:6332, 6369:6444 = 0.06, 18.3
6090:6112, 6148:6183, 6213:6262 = 0.11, 18.5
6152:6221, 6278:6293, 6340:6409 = 0.00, 17.7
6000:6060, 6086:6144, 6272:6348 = -0.03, 18.4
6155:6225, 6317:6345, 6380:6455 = 0.00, 17.9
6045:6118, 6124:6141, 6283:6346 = 0.01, 18.7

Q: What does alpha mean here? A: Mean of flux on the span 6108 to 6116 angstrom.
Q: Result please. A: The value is 20.1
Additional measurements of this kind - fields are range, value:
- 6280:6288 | 17.6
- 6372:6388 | 18.1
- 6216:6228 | 17.8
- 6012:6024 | 18.4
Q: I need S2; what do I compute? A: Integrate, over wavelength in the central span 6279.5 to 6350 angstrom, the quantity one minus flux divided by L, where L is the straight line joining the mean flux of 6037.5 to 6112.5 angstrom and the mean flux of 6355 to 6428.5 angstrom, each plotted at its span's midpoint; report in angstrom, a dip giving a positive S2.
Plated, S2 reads 0.4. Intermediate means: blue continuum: 19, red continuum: 17.6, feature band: 17.8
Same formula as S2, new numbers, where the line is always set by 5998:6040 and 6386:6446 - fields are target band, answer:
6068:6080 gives -0.2 angstrom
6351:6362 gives 0.6 angstrom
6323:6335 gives 0.2 angstrom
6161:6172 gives 0.5 angstrom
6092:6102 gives -0.7 angstrom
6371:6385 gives 0.4 angstrom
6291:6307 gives 0.0 angstrom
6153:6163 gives 0.6 angstrom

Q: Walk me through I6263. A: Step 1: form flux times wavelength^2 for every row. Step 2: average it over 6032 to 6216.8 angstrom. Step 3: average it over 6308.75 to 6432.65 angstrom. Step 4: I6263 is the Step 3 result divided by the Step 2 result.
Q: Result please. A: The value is 1.06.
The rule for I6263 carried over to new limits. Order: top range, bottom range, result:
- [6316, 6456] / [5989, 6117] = 1.07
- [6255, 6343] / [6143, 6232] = 1.07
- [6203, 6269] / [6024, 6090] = 1.00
